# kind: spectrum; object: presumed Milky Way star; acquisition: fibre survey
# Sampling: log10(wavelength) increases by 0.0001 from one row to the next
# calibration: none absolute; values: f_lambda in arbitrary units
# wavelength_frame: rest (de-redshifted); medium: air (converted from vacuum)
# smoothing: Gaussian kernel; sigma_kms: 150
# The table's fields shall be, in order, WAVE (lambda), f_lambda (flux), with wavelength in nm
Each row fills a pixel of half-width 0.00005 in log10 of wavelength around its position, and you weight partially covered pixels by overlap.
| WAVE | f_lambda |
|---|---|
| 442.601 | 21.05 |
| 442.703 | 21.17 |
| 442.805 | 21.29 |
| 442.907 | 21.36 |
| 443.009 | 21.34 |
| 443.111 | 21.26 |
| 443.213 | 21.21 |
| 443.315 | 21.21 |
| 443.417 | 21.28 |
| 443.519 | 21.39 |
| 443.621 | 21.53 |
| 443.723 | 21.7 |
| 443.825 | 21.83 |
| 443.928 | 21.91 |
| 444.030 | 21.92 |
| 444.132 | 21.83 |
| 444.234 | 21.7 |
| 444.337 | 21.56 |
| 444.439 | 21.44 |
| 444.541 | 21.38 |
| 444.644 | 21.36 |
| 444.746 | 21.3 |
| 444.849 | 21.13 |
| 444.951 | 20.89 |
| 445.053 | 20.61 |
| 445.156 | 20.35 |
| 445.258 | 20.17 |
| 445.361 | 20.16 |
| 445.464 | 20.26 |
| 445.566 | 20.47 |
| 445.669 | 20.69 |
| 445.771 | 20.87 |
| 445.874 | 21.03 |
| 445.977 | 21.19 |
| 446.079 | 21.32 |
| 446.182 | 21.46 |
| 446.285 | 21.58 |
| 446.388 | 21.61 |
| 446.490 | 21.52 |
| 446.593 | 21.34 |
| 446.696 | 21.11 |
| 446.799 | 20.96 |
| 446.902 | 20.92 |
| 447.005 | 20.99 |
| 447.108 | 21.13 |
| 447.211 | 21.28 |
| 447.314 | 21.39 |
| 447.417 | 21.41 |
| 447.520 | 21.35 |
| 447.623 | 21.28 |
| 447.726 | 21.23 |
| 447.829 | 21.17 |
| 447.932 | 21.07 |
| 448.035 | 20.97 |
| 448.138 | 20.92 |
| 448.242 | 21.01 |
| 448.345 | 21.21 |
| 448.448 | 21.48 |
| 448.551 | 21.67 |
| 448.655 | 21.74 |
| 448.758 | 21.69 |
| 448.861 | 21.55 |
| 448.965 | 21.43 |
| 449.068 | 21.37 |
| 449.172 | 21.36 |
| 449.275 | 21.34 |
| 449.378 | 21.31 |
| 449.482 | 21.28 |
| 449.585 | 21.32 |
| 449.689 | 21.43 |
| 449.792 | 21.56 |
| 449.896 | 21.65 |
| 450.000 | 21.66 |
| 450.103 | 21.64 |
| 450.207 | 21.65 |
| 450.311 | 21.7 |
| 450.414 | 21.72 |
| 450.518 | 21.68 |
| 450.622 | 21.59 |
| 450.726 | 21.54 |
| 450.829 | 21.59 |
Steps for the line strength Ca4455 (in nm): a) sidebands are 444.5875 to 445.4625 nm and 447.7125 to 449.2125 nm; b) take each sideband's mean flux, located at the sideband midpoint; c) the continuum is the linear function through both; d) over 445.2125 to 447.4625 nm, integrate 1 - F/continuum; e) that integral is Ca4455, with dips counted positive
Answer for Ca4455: -0.01 nm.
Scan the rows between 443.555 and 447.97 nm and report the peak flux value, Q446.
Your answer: 21.92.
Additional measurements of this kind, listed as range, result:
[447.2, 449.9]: 21.74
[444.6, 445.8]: 21.36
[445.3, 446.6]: 21.61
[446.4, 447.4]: 21.52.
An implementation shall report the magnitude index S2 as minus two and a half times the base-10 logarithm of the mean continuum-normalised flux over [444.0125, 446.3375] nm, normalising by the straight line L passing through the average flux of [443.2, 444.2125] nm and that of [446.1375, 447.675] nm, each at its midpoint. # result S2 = 0.02 mag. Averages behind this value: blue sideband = 21.6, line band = 21.1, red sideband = 21.3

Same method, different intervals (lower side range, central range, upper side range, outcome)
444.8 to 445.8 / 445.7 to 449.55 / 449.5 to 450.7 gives -0.012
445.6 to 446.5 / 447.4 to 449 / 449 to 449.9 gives 0.001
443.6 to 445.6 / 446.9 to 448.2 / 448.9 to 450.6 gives 0.010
